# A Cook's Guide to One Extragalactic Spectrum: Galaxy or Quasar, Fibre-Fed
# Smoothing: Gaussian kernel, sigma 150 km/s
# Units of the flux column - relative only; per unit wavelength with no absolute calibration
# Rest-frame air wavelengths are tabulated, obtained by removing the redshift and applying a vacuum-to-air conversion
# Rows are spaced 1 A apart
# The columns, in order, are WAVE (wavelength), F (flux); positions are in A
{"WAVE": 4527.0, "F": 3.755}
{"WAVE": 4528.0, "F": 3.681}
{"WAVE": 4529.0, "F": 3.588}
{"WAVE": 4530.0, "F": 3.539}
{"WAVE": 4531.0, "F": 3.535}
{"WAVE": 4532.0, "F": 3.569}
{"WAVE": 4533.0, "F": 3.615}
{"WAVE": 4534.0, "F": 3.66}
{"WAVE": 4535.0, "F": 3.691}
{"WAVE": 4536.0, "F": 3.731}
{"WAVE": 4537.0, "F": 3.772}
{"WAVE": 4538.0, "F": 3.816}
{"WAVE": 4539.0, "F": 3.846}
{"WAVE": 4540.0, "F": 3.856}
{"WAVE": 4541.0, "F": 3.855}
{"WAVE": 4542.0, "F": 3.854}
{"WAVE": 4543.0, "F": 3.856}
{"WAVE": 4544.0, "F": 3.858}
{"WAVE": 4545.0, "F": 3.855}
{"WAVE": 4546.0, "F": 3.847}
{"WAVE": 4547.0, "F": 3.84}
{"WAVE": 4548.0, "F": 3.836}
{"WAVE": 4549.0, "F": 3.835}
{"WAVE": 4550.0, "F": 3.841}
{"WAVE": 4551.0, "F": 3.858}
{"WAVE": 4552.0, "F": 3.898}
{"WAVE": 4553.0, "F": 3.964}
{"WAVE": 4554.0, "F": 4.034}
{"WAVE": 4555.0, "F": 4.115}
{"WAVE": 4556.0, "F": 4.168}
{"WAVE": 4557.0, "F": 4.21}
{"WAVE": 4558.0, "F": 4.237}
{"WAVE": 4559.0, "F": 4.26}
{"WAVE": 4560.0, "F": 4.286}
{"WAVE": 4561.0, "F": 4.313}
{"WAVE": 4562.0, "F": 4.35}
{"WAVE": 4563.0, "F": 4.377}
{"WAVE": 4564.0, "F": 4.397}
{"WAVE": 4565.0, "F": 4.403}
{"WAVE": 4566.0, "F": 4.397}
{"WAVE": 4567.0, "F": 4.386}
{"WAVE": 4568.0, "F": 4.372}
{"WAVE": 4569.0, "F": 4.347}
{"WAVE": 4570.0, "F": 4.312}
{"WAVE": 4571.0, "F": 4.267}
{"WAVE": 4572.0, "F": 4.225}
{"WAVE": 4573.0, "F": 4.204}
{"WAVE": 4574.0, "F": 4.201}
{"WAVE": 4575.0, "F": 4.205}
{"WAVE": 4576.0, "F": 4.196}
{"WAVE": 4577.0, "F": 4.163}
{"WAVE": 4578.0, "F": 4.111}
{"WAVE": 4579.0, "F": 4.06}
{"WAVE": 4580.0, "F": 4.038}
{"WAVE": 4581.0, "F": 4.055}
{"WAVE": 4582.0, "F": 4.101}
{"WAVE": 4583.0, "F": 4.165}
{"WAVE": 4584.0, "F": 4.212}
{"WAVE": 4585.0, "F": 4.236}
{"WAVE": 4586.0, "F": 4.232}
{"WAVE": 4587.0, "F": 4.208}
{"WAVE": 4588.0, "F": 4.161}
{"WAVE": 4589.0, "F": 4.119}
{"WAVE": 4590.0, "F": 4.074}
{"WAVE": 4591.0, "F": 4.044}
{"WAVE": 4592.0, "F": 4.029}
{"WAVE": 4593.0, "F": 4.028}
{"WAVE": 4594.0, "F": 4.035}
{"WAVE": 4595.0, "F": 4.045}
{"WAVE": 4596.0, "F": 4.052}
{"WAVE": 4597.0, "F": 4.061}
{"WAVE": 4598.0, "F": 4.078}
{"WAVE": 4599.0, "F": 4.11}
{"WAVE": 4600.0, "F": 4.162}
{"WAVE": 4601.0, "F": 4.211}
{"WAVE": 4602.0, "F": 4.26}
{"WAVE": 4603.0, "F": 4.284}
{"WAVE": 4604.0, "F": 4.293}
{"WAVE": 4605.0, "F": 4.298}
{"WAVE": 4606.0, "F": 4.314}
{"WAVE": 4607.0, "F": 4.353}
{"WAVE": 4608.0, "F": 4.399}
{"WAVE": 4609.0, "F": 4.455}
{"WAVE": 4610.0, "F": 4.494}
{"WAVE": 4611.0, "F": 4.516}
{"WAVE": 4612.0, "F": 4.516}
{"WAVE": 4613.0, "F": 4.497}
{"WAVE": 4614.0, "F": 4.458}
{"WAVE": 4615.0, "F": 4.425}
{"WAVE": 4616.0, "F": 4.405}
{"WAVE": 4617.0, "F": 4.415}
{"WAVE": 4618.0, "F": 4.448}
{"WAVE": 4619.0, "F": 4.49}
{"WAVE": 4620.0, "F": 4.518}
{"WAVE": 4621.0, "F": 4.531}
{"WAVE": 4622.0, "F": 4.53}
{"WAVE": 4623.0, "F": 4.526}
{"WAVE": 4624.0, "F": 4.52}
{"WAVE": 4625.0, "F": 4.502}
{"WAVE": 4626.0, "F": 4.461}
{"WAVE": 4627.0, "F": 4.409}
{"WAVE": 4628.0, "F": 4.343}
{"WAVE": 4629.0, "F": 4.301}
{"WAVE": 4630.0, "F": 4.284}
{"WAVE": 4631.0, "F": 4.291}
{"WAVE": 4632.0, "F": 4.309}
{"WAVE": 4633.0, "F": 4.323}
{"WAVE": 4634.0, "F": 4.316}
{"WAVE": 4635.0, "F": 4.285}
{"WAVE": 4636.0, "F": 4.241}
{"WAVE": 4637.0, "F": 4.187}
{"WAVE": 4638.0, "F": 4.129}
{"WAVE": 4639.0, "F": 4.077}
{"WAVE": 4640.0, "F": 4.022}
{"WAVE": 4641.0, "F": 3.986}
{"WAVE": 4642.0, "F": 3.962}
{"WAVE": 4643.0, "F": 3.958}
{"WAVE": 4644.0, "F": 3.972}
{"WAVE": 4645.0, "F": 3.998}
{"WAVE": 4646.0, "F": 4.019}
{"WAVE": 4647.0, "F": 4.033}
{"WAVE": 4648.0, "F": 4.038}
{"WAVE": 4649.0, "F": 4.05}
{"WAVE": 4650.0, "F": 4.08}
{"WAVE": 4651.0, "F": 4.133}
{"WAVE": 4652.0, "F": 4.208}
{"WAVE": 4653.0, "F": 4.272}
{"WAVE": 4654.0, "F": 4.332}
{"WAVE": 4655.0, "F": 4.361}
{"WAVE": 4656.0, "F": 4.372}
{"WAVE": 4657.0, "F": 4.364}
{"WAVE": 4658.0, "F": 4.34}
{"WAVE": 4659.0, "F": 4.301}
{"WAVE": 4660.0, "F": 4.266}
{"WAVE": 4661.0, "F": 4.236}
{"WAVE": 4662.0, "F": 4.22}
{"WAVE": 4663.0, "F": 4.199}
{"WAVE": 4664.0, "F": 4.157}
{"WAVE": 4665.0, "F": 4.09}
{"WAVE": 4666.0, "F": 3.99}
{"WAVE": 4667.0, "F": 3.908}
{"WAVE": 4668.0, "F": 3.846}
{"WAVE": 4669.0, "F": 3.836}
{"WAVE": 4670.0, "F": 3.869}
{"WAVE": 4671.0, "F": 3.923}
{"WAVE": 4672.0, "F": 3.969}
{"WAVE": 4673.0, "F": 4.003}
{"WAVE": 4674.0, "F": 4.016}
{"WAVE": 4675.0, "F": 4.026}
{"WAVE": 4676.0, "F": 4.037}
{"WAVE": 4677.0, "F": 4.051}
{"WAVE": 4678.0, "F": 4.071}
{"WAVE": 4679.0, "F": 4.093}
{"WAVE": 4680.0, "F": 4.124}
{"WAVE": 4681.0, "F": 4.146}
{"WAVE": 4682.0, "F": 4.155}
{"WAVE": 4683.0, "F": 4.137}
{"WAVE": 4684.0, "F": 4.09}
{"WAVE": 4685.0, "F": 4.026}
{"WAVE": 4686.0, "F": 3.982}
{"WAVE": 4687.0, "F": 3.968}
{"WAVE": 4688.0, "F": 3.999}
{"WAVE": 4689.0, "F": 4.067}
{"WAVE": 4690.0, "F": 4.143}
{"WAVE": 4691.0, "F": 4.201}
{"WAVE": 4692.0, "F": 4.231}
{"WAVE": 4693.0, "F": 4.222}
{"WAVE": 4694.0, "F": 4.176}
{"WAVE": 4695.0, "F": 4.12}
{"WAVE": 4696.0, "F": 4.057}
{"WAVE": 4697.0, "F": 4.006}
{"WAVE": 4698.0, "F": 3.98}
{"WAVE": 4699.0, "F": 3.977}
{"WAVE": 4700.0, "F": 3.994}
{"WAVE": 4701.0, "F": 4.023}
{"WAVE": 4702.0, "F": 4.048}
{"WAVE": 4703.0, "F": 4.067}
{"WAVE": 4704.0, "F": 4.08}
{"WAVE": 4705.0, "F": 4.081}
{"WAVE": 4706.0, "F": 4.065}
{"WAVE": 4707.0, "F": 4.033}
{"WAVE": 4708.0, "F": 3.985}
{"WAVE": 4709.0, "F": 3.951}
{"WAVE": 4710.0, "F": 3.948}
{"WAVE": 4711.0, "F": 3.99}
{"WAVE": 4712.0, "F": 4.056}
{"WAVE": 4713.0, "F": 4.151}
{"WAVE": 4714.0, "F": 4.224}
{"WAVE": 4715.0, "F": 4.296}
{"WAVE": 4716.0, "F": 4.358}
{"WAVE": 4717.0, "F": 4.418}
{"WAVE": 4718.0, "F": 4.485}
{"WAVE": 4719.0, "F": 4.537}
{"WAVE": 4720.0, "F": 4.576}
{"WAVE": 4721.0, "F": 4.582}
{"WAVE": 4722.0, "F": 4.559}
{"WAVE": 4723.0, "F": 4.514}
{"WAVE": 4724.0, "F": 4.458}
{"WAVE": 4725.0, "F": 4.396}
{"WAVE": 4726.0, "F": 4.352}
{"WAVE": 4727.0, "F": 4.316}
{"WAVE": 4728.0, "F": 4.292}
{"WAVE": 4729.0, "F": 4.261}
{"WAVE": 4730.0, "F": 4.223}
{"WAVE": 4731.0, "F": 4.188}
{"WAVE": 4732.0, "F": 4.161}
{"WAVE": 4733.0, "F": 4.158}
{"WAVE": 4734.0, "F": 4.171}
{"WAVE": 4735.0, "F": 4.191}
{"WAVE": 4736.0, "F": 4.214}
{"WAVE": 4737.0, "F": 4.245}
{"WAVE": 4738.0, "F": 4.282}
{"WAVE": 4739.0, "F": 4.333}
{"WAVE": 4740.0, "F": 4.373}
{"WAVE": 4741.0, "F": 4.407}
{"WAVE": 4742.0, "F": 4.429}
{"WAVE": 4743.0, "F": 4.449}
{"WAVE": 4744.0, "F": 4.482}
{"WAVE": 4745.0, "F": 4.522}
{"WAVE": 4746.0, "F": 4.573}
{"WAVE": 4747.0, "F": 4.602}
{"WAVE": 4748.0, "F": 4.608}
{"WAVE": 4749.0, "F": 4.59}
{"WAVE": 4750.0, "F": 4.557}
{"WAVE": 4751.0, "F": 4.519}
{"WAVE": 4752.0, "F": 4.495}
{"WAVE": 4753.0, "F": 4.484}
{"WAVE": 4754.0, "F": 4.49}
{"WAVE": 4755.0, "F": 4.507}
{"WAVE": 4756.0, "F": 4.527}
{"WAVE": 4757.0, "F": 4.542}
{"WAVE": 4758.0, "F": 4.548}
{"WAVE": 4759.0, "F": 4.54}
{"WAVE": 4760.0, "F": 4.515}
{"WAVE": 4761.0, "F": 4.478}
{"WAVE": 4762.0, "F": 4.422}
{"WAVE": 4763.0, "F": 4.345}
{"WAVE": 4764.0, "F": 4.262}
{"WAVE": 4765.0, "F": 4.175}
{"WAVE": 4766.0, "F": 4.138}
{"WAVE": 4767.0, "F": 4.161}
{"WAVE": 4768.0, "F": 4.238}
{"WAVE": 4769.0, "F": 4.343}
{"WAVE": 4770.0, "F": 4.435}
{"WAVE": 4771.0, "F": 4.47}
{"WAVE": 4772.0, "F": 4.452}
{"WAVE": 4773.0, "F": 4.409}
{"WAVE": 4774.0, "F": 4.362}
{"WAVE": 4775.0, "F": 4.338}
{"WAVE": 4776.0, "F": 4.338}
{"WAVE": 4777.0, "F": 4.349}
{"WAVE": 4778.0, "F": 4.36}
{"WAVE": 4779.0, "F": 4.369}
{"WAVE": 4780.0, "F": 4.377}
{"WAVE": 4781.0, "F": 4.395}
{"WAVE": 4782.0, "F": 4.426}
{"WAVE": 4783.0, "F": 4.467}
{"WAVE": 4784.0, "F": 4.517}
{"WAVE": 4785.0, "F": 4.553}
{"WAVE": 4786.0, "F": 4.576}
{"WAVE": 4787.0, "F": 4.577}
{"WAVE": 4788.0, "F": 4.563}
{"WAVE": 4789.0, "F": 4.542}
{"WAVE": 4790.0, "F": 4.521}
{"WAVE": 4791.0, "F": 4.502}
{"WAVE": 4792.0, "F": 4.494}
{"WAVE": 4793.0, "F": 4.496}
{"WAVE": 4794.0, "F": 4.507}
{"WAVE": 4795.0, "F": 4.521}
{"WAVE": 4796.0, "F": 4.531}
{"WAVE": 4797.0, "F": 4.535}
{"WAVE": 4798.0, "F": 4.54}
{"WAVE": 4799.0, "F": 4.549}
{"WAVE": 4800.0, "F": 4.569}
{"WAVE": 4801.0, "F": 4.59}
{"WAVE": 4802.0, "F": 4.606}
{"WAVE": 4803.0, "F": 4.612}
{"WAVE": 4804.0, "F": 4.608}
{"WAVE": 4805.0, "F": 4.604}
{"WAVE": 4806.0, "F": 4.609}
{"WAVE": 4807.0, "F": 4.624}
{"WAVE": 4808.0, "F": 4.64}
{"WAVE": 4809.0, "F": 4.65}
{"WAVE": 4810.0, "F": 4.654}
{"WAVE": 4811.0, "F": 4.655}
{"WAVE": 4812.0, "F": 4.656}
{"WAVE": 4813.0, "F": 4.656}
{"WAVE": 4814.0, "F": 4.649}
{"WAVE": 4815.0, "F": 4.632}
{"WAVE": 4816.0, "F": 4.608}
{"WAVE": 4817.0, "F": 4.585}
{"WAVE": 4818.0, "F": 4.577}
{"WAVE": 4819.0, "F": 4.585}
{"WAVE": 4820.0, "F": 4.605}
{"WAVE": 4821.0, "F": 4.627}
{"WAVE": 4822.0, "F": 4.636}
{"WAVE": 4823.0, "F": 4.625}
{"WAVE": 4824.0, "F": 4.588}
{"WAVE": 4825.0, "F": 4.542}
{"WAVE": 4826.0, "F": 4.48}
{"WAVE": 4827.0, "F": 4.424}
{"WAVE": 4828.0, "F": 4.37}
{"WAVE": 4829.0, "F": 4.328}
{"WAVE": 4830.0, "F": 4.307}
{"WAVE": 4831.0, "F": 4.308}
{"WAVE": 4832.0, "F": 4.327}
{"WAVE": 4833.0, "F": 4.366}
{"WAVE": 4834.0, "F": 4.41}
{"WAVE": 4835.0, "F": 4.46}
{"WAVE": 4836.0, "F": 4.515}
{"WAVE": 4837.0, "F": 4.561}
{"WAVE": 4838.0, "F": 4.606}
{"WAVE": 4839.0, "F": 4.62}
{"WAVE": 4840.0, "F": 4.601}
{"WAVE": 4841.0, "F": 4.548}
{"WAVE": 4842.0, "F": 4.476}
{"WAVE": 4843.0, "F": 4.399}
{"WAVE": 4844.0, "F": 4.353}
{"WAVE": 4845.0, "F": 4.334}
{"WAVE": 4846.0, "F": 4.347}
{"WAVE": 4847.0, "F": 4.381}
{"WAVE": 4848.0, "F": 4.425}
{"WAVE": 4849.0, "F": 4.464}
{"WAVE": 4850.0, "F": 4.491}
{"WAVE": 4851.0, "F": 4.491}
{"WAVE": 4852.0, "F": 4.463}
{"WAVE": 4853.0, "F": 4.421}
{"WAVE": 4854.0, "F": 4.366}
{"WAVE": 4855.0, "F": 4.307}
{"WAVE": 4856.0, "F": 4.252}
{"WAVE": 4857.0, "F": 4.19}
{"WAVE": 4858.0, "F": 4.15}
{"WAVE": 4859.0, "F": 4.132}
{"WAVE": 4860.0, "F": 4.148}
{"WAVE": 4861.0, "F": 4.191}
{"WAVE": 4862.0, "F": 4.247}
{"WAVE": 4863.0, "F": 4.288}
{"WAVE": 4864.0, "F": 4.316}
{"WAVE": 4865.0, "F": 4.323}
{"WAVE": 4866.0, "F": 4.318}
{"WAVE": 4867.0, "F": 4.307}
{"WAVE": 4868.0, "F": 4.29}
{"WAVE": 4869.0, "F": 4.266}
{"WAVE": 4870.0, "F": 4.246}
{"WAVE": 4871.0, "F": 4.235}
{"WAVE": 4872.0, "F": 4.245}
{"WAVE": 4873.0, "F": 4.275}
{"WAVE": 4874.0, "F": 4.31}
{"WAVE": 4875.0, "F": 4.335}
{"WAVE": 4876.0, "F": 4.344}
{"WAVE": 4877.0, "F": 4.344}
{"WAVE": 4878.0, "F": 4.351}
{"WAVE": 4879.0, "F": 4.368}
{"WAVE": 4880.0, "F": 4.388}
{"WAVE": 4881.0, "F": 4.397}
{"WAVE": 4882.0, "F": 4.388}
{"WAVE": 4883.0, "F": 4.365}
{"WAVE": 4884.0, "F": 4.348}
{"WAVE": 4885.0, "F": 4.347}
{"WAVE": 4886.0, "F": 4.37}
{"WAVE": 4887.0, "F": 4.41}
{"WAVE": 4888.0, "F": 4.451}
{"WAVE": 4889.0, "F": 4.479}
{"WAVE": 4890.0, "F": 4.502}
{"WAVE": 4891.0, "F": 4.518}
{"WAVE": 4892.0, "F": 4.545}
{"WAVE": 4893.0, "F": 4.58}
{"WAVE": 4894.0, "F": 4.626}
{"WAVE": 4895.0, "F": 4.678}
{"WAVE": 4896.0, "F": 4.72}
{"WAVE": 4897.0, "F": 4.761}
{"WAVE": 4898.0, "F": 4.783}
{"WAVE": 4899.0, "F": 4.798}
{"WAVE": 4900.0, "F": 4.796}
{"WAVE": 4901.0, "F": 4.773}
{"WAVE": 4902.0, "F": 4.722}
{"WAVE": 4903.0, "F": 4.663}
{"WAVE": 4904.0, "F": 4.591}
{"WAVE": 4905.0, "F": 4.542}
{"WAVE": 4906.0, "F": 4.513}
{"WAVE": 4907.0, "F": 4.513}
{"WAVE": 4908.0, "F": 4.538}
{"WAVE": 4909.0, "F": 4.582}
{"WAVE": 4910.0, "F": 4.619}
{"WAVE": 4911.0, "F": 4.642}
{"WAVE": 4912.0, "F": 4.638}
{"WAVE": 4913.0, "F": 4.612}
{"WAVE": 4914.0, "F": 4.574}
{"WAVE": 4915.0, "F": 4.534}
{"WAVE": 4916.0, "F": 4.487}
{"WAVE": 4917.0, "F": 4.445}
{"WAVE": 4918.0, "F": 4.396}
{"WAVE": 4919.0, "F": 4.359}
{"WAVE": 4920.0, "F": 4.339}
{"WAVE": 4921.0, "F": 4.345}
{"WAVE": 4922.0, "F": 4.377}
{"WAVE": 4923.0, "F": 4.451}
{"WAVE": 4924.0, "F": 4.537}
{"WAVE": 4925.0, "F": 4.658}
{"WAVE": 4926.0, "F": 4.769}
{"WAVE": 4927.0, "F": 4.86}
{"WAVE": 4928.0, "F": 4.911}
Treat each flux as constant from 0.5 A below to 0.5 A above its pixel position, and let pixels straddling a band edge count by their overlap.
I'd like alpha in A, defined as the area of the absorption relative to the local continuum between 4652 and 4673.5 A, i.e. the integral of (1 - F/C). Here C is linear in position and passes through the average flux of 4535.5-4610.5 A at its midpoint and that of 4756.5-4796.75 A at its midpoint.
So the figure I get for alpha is 0.6 A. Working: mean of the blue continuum 4.13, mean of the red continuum 4.43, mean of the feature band 4.14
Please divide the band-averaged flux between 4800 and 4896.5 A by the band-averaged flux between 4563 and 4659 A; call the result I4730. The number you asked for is 1.05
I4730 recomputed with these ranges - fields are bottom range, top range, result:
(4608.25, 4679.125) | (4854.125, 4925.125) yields 1.05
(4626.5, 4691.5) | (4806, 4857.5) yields 1.09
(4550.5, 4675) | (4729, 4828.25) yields 1.06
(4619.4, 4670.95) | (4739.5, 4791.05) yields 1.06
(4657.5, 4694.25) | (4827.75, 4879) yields 1.07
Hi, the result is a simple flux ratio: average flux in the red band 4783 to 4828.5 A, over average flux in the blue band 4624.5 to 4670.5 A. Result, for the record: 1.1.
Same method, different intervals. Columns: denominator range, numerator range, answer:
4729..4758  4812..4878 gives 1.00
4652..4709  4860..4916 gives 1.09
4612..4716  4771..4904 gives 1.07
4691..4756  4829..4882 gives 1.02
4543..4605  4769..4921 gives 1.08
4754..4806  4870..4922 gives 1.01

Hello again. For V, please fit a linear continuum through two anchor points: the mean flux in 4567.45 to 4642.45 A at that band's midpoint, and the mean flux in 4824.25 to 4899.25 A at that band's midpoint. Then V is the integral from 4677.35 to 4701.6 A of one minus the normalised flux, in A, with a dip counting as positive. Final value 1.3 A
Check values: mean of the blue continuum 4.26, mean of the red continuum 4.4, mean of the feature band 4.08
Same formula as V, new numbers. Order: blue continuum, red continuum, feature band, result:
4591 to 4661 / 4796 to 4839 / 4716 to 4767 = 0.3 A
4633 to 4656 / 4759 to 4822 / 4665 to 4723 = 2.0 A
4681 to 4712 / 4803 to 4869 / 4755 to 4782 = -0.7 A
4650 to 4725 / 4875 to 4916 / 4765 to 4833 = -2.2 A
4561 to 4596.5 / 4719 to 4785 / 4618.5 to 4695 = 2.1 A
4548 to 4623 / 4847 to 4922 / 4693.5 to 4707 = 0.8 A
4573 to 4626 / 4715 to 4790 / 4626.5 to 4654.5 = 0.9 A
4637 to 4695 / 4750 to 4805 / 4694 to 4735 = 0.5 A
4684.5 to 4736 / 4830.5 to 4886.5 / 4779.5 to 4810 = -1.9 A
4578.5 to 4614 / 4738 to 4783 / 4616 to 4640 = -0.6 A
